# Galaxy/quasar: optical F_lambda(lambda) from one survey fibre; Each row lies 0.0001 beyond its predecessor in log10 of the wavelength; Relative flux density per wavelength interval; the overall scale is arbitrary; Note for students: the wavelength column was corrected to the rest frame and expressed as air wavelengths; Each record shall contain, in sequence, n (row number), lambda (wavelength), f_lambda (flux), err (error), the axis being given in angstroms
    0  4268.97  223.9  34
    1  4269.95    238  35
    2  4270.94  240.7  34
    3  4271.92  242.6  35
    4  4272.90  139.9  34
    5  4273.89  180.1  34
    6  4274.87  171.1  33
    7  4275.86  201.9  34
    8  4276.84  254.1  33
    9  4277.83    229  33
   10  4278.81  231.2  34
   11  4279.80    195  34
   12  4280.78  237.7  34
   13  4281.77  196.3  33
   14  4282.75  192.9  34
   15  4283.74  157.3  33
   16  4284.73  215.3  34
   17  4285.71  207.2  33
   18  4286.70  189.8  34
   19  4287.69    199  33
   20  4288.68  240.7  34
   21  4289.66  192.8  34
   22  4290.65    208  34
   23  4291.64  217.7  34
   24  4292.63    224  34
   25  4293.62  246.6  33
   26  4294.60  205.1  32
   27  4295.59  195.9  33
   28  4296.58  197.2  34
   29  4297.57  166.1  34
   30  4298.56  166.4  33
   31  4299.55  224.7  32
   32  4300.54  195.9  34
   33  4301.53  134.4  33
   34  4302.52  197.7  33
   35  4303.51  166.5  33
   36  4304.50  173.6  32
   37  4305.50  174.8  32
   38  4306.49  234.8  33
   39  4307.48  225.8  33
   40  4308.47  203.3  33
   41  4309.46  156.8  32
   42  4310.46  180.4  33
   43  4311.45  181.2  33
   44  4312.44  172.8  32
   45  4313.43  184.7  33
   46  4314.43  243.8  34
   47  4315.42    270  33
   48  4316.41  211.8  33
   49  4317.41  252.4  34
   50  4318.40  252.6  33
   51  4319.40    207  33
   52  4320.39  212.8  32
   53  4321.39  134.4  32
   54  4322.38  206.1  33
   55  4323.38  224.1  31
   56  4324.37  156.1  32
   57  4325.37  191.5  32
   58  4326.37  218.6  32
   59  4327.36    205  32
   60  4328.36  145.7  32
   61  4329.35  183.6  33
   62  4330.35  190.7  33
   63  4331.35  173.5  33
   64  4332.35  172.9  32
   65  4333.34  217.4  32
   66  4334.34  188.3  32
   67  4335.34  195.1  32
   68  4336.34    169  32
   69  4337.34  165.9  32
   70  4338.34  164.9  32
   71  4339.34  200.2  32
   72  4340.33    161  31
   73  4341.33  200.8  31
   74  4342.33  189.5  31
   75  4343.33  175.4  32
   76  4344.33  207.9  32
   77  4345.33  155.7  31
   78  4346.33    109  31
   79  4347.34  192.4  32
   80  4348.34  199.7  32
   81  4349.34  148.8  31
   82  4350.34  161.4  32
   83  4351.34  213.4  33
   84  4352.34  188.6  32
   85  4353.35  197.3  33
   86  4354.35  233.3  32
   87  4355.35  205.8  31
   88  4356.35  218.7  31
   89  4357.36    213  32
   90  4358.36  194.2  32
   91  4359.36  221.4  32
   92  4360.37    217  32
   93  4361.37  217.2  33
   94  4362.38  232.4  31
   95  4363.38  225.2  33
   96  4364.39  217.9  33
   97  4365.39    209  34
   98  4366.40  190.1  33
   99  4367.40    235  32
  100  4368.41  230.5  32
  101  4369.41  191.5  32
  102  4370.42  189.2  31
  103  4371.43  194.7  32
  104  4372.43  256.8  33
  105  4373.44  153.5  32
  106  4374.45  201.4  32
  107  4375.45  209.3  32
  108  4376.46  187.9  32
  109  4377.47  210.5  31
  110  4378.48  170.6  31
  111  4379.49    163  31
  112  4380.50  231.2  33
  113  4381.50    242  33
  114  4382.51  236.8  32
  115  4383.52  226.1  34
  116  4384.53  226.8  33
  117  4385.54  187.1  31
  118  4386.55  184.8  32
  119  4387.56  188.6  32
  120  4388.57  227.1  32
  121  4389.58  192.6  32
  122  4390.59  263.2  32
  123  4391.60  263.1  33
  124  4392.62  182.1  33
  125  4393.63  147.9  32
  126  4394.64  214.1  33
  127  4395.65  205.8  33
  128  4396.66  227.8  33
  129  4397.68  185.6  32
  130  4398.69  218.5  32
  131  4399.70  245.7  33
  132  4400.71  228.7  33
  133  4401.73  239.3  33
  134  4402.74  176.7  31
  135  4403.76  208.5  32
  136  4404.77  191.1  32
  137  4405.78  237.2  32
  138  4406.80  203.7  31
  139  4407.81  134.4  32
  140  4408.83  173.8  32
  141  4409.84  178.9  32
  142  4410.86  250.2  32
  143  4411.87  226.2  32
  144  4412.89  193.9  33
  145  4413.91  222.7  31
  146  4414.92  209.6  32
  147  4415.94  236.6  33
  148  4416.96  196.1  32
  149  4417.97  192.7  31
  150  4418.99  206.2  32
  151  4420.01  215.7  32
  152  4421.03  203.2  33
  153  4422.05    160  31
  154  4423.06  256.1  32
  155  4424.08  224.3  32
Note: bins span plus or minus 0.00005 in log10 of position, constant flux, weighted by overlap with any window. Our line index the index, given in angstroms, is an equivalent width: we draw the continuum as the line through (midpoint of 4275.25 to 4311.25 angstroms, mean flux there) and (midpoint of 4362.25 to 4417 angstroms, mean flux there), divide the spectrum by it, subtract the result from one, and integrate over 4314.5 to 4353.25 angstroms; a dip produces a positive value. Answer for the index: 2.6 angstroms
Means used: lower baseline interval 201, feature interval 190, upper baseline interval 209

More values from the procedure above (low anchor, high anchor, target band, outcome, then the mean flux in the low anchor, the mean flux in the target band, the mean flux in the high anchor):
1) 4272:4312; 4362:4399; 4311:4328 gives -0.47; 198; 207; 209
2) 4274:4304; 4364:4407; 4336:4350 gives 2.15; 202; 174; 209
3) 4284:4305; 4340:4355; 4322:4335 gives -0.14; 198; 190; 183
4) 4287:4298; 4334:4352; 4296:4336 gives -0.18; 208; 195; 178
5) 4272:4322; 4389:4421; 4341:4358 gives 1.34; 201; 189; 209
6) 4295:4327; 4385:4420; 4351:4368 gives -0.92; 197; 214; 207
